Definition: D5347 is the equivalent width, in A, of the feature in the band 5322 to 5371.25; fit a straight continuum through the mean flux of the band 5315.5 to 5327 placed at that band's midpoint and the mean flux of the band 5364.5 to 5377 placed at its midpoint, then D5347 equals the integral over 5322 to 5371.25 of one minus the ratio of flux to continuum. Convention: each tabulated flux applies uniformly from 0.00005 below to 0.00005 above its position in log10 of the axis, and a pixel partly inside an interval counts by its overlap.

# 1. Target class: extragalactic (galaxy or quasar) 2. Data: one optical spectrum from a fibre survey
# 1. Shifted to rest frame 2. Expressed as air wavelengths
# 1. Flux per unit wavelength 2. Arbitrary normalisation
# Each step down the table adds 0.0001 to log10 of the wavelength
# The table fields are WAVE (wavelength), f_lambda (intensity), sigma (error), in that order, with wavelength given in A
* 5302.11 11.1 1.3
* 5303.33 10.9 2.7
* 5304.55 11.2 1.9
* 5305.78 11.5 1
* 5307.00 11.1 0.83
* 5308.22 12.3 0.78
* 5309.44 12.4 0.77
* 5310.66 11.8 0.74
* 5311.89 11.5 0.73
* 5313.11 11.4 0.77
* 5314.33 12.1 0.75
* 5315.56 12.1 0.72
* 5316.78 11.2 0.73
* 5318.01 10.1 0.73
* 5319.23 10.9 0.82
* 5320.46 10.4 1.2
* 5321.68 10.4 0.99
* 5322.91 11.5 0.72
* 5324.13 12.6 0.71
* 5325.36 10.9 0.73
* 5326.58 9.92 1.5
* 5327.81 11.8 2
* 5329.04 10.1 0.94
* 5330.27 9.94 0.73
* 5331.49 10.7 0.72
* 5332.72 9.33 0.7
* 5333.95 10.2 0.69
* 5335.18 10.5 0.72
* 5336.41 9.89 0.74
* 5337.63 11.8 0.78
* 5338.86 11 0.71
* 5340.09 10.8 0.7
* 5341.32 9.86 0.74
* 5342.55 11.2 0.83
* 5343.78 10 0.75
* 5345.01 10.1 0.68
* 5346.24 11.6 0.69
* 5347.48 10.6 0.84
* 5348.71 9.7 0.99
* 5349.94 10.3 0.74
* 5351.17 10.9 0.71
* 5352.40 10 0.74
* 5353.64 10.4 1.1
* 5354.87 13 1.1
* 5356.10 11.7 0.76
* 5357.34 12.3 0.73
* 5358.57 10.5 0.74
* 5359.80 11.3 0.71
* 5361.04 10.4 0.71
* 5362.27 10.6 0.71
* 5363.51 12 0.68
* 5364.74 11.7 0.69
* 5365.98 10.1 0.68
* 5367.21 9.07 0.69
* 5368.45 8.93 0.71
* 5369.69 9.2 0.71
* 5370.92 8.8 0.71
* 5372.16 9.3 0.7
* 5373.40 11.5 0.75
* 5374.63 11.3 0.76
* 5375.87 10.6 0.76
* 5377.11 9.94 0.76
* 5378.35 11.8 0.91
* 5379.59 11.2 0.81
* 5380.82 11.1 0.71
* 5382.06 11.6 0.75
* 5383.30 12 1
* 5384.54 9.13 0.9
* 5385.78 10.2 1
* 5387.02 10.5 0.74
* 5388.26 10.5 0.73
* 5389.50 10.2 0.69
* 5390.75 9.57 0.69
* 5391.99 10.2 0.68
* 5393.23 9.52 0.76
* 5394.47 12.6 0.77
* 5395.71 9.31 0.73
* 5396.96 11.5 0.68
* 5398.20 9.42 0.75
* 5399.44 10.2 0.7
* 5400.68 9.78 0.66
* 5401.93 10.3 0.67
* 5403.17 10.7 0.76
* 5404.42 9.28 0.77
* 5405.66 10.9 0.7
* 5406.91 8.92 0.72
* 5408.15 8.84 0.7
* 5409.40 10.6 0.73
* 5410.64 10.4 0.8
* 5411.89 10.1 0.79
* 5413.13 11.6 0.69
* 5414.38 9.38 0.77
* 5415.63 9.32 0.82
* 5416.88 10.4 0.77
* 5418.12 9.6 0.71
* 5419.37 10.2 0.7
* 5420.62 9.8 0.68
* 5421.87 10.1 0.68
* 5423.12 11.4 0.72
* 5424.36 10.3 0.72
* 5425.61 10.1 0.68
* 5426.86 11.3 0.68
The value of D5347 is -0.8 A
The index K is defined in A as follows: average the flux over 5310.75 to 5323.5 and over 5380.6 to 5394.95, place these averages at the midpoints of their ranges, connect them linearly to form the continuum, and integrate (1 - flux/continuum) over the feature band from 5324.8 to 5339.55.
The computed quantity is 0.7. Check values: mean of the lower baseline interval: 11.2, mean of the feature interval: 10.5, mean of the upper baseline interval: 10.6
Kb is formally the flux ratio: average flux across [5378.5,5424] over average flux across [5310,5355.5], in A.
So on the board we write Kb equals 0.95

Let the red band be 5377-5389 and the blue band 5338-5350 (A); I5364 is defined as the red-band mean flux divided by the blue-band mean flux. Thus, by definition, 1.03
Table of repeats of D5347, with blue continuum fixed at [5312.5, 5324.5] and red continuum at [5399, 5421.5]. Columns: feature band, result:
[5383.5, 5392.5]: 0.2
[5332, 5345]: 0.6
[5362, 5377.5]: 0.5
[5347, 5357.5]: -0.1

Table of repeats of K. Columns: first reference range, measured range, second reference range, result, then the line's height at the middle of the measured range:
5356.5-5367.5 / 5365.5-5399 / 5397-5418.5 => 0.6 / 10.5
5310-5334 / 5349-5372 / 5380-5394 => 0.2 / 10.7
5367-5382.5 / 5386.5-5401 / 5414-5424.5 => -0.1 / 10.2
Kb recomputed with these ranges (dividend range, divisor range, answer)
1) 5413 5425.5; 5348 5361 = 0.92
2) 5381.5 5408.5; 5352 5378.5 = 0.96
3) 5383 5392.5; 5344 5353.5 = 0.98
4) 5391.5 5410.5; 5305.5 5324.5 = 0.89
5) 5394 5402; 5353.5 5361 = 0.90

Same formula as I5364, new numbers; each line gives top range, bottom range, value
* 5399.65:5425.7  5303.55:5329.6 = 0.89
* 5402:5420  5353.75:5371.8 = 0.94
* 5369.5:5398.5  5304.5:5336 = 0.95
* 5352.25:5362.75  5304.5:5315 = 0.95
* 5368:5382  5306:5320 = 0.90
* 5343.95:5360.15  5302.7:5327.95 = 0.96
